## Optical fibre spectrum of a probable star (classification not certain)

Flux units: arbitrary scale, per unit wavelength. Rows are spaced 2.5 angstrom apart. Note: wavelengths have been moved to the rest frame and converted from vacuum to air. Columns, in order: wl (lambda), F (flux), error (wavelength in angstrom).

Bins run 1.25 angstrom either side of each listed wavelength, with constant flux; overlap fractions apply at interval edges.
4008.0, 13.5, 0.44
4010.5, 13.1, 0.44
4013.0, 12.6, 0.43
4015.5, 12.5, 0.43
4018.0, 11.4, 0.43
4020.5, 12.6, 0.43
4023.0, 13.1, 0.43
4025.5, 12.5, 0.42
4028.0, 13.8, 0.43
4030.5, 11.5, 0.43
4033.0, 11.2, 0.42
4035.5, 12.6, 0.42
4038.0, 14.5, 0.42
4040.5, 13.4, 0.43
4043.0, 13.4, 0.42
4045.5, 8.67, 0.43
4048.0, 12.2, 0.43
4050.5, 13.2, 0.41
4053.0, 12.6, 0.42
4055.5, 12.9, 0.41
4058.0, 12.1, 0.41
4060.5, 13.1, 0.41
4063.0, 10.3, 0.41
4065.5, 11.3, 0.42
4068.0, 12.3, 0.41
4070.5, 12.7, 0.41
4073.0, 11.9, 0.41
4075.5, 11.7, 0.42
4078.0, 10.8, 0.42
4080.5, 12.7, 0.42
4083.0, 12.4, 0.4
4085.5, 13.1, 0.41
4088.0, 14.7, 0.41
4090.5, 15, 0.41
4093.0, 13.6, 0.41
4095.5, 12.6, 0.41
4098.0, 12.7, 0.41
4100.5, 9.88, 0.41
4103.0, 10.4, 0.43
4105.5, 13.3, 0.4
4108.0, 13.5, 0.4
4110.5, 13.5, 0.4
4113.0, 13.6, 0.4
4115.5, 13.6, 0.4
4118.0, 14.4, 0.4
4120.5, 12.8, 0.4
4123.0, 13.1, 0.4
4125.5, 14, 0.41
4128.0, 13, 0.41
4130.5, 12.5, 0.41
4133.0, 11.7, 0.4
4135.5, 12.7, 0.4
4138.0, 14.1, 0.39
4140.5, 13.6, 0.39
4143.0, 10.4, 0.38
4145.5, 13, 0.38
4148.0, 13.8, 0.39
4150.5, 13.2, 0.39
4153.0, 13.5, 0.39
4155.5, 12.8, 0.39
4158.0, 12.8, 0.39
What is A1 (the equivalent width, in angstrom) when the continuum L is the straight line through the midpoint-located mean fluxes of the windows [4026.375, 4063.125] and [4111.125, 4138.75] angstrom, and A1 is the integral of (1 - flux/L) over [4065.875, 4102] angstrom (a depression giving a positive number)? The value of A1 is 0.8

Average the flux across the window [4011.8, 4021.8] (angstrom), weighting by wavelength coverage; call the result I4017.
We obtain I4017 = 12.3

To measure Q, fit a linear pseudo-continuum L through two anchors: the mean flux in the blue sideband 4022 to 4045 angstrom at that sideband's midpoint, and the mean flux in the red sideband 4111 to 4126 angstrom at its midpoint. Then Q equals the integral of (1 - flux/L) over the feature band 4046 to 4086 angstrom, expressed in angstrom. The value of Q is 2.9 angstrom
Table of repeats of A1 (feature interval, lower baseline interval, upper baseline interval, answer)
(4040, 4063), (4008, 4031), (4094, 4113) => 0.5 angstrom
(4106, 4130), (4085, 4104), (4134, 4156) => -1.1 angstrom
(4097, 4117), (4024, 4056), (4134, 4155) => 0.4 angstrom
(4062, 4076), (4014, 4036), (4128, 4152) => 0.9 angstrom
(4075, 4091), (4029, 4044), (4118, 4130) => 0.2 angstrom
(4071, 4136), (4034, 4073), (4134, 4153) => -0.6 angstrom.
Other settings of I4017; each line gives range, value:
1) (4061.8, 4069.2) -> 11.3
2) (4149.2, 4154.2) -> 13.4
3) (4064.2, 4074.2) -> 12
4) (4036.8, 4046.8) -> 12.5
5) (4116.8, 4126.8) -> 13.6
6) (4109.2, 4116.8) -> 13.6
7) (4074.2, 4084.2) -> 11.9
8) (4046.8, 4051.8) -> 12.7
